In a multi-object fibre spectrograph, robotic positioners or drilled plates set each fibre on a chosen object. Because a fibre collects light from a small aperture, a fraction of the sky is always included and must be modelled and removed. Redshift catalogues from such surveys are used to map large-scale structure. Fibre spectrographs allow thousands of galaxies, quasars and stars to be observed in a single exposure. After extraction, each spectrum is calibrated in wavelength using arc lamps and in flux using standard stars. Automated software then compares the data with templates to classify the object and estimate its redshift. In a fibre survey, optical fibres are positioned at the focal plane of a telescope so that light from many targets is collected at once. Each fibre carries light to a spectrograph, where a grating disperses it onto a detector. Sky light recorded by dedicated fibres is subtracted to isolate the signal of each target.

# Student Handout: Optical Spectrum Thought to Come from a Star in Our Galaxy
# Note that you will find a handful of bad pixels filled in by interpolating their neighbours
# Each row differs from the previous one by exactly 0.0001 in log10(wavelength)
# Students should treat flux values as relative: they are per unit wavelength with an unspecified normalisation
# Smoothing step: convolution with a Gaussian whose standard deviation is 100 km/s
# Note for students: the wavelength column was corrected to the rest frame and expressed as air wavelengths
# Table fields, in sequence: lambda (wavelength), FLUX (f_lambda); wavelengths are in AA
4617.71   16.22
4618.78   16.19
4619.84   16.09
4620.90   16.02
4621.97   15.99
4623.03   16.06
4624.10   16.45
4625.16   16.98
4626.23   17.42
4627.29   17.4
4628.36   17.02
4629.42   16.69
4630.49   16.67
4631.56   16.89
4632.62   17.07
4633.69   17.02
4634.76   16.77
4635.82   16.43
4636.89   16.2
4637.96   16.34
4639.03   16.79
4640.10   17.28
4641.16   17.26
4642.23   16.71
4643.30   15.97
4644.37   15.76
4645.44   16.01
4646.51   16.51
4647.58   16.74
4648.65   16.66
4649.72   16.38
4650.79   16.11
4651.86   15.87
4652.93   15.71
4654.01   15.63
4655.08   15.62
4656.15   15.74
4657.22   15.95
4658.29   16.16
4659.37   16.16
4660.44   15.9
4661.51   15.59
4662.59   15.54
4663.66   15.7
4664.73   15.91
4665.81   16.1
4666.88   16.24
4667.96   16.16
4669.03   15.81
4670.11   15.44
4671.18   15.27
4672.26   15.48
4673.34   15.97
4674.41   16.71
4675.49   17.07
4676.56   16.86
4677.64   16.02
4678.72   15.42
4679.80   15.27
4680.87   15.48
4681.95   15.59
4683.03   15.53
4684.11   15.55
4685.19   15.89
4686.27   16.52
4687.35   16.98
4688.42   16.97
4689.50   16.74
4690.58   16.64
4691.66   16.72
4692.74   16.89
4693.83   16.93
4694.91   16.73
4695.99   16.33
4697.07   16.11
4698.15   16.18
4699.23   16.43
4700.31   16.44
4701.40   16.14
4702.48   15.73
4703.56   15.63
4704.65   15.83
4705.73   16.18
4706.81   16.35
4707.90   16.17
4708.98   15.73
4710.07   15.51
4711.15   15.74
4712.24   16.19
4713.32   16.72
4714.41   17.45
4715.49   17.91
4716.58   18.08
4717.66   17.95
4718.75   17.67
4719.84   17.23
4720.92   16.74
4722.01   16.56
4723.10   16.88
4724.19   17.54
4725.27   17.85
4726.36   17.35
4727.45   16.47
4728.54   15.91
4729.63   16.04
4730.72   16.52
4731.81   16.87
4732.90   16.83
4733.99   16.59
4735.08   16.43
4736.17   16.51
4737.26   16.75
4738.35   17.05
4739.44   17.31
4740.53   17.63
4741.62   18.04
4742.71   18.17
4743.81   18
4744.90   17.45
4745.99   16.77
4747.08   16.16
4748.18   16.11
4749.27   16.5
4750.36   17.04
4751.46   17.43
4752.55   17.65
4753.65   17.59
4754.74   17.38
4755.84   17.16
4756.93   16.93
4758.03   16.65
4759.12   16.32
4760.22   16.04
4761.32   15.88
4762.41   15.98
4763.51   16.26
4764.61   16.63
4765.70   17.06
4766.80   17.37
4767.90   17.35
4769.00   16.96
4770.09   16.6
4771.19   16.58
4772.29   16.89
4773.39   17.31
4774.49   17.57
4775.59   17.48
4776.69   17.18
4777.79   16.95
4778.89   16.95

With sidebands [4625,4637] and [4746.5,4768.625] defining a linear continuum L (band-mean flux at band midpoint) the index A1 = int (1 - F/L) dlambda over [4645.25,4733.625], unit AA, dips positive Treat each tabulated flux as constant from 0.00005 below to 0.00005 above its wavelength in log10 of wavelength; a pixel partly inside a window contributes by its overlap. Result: 2.7 AA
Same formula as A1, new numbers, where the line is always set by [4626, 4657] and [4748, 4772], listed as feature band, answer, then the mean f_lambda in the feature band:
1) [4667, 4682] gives 0.6 AA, 15.9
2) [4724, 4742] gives -0.2 AA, 16.9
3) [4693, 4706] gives 0.3 AA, 16.2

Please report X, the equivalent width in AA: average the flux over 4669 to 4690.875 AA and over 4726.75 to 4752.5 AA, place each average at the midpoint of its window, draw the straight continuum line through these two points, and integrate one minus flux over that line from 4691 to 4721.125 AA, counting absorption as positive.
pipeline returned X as -0.2 AA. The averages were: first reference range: 16.1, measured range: 16.6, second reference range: 16.9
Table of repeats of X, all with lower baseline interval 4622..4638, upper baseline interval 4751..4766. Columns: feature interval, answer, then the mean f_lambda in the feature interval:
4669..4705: 1.3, 16.2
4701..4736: 0.2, 16.7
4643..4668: 1.1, 16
